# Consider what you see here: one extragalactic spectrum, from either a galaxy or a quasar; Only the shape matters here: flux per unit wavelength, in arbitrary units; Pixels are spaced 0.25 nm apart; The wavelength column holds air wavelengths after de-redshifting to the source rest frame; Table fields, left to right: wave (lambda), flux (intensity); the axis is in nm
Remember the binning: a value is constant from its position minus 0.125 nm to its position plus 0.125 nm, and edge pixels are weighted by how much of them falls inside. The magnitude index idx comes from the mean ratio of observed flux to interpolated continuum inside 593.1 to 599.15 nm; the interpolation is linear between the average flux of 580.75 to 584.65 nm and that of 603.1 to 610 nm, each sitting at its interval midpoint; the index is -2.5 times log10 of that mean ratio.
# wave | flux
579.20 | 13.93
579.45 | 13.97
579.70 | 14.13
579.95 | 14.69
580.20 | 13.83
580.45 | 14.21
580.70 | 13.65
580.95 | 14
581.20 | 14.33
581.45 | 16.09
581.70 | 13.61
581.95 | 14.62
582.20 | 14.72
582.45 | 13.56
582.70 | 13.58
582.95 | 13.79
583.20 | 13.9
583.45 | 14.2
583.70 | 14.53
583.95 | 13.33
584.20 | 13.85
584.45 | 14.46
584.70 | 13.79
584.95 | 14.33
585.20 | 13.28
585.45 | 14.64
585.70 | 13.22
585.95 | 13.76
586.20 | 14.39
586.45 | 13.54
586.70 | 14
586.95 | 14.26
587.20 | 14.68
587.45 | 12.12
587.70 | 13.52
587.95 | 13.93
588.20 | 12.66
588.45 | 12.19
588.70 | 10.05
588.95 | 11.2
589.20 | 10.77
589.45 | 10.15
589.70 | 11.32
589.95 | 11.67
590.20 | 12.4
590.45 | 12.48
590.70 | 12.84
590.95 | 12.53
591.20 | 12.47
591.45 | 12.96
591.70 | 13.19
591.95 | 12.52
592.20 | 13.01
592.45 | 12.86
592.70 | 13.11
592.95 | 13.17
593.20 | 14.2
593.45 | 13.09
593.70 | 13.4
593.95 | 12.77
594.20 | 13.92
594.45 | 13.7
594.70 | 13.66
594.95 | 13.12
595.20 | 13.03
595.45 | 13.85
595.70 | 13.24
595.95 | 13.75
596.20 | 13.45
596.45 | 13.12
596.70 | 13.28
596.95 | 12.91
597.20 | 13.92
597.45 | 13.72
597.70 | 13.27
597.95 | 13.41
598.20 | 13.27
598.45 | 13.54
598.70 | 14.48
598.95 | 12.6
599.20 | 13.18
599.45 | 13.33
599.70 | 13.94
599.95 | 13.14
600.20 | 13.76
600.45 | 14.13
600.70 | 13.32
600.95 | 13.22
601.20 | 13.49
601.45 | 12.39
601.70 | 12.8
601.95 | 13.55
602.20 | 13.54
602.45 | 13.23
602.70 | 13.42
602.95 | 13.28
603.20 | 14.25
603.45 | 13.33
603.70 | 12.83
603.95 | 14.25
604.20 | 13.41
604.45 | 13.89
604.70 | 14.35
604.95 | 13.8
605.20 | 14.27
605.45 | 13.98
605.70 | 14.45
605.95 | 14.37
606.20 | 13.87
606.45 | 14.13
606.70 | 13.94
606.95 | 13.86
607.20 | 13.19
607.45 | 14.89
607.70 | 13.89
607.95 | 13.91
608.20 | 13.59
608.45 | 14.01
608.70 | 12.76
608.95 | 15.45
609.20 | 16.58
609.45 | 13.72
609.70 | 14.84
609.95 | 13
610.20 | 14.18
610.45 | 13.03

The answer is 0.051 mag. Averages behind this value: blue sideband 14.2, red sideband 14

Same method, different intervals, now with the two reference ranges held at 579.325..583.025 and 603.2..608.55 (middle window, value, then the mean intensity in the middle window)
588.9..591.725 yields 0.18 mag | 12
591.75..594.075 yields 0.07 mag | 13.1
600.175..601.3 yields 0.03 mag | 13.6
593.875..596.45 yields 0.05 mag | 13.4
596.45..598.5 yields 0.05 mag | 13.4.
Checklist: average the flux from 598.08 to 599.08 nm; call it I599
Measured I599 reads 13.5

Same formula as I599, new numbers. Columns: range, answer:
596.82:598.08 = 13.4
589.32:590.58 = 11.6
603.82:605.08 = 13.9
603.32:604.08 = 13.5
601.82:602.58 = 13.4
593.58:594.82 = 13.5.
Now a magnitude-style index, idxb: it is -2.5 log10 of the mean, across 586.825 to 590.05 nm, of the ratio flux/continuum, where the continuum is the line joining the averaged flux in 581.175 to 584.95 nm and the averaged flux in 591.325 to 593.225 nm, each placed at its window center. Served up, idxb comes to 0.11 mag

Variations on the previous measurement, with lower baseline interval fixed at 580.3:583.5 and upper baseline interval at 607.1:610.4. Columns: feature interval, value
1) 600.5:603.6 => 0.06 mag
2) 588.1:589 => 0.22 mag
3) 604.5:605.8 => 0.00 mag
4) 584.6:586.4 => 0.02 mag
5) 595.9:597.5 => 0.06 mag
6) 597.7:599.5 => 0.06 mag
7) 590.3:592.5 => 0.11 mag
